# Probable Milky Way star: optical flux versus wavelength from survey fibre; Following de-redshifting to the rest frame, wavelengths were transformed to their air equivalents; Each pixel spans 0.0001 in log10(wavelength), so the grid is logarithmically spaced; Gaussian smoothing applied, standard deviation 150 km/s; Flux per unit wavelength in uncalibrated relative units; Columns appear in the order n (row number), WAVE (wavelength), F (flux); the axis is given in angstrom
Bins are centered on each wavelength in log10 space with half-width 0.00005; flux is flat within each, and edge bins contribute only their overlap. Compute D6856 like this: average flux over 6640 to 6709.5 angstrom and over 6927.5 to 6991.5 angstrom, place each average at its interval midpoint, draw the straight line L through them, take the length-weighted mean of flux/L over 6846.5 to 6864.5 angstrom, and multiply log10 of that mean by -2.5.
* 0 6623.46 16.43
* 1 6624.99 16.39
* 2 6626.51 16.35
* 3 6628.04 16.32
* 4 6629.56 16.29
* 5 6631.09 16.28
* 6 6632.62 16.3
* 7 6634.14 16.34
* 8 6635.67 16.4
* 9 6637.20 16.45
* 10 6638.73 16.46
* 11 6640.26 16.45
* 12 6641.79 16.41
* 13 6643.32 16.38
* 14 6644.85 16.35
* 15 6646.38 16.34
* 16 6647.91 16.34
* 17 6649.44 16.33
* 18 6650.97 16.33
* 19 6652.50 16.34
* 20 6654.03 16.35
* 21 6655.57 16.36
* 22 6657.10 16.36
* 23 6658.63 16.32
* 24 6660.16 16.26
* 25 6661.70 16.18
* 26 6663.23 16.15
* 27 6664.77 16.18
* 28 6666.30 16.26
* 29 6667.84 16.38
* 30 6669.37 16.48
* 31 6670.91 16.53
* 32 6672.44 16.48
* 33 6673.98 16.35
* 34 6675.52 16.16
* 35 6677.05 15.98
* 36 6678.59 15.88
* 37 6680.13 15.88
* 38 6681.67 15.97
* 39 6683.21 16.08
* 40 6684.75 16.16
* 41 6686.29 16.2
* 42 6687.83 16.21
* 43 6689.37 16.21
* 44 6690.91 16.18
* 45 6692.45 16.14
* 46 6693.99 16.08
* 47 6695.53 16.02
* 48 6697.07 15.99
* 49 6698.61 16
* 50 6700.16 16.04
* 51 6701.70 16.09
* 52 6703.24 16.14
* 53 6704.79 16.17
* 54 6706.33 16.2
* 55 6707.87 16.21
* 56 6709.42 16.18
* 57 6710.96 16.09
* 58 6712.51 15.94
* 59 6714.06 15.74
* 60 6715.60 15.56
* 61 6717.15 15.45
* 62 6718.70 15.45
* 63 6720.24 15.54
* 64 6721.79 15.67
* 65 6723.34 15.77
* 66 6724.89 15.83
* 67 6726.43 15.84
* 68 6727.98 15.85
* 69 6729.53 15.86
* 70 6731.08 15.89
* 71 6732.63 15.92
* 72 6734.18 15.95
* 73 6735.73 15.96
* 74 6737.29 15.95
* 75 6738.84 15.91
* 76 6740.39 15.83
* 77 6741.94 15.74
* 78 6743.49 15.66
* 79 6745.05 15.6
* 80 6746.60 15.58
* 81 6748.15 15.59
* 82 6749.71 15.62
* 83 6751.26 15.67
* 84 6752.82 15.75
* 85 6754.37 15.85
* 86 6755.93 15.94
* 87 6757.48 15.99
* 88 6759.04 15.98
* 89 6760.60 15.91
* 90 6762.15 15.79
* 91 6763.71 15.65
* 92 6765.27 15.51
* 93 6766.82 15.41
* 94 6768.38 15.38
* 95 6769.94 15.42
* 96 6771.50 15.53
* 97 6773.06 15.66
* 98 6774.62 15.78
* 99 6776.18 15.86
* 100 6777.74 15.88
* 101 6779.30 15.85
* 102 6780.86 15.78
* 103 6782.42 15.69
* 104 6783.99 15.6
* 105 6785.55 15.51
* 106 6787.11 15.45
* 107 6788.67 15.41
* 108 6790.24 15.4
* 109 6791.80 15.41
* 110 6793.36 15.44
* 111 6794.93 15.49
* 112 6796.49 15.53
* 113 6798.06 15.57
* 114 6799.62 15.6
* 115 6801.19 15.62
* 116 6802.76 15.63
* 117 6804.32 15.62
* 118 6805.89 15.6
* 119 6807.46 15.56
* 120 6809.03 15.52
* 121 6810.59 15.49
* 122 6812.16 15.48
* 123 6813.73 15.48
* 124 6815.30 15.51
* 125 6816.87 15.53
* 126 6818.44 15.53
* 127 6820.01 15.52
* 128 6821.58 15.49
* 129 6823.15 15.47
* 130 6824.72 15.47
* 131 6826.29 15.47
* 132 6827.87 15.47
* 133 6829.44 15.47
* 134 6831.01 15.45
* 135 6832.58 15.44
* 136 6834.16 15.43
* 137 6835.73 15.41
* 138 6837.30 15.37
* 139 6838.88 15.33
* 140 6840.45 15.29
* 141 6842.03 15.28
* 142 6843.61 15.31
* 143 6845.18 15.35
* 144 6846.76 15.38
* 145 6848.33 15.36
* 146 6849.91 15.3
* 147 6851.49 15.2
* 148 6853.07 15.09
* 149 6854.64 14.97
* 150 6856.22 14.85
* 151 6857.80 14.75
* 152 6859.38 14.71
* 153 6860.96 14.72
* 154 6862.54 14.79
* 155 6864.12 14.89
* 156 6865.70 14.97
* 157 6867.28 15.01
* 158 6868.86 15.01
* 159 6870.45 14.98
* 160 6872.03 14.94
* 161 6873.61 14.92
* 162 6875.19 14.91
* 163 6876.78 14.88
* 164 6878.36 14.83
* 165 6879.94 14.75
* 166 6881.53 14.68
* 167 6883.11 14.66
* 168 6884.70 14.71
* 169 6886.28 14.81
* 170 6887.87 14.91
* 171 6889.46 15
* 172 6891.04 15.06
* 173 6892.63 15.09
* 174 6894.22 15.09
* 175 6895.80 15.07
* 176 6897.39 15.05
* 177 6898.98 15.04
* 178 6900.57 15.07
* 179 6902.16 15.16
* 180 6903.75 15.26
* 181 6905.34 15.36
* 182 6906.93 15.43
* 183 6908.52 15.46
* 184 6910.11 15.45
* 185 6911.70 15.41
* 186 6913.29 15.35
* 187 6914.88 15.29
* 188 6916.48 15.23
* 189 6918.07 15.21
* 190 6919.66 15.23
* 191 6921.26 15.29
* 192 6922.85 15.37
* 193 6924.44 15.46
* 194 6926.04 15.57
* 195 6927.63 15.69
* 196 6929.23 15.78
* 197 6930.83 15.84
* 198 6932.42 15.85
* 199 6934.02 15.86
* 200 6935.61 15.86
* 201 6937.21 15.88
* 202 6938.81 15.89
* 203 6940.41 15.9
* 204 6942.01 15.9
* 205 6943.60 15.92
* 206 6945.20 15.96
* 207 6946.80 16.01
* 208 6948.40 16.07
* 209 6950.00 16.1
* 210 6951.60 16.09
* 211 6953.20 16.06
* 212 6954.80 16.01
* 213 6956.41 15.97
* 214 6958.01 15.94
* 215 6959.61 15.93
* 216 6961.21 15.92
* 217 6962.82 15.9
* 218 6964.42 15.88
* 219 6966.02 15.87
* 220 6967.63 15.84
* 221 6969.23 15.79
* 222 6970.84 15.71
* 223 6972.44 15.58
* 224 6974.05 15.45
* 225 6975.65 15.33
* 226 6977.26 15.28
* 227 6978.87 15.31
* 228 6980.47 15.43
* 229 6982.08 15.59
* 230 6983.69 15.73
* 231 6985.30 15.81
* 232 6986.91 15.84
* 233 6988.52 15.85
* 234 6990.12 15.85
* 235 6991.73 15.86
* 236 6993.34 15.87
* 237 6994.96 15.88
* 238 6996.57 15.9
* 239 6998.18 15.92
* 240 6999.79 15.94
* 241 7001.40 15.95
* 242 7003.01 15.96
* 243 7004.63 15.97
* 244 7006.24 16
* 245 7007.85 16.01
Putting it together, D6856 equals 0.07 mag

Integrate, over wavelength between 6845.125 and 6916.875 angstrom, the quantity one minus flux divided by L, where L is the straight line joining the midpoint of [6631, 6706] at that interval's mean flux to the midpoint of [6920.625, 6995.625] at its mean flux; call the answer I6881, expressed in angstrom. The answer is 3.9 angstrom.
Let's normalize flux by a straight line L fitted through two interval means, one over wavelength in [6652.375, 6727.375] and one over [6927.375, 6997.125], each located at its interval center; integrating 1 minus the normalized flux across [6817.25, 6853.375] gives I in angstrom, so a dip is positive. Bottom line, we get 1.2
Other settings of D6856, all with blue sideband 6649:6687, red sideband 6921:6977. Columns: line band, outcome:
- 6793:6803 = 0.03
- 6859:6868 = 0.08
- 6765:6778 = 0.03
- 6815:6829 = 0.04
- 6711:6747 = 0.03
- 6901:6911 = 0.04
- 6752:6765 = 0.02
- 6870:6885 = 0.08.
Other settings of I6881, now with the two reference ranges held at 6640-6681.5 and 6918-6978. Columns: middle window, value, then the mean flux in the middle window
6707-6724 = 0.4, 15.8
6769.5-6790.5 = 0.6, 15.6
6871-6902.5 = 1.9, 14.9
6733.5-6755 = 0.5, 15.8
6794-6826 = 1.0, 15.5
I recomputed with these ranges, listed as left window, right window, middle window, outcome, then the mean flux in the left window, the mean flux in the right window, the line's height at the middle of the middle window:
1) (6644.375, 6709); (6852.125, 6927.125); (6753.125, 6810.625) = 0.0 angstrom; 16.2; 15.1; 15.6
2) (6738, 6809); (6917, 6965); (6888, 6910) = 0.8 angstrom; 15.6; 15.8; 15.8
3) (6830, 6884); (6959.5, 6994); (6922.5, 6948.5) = -0.5 angstrom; 15.1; 15.7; 15.5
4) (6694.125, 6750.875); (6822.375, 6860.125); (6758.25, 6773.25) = 0.0 angstrom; 15.9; 15.3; 15.6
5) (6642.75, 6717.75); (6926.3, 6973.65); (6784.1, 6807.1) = 0.8 angstrom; 16.2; 15.9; 16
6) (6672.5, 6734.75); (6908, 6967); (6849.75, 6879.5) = 1.7 angstrom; 16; 15.7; 15.8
